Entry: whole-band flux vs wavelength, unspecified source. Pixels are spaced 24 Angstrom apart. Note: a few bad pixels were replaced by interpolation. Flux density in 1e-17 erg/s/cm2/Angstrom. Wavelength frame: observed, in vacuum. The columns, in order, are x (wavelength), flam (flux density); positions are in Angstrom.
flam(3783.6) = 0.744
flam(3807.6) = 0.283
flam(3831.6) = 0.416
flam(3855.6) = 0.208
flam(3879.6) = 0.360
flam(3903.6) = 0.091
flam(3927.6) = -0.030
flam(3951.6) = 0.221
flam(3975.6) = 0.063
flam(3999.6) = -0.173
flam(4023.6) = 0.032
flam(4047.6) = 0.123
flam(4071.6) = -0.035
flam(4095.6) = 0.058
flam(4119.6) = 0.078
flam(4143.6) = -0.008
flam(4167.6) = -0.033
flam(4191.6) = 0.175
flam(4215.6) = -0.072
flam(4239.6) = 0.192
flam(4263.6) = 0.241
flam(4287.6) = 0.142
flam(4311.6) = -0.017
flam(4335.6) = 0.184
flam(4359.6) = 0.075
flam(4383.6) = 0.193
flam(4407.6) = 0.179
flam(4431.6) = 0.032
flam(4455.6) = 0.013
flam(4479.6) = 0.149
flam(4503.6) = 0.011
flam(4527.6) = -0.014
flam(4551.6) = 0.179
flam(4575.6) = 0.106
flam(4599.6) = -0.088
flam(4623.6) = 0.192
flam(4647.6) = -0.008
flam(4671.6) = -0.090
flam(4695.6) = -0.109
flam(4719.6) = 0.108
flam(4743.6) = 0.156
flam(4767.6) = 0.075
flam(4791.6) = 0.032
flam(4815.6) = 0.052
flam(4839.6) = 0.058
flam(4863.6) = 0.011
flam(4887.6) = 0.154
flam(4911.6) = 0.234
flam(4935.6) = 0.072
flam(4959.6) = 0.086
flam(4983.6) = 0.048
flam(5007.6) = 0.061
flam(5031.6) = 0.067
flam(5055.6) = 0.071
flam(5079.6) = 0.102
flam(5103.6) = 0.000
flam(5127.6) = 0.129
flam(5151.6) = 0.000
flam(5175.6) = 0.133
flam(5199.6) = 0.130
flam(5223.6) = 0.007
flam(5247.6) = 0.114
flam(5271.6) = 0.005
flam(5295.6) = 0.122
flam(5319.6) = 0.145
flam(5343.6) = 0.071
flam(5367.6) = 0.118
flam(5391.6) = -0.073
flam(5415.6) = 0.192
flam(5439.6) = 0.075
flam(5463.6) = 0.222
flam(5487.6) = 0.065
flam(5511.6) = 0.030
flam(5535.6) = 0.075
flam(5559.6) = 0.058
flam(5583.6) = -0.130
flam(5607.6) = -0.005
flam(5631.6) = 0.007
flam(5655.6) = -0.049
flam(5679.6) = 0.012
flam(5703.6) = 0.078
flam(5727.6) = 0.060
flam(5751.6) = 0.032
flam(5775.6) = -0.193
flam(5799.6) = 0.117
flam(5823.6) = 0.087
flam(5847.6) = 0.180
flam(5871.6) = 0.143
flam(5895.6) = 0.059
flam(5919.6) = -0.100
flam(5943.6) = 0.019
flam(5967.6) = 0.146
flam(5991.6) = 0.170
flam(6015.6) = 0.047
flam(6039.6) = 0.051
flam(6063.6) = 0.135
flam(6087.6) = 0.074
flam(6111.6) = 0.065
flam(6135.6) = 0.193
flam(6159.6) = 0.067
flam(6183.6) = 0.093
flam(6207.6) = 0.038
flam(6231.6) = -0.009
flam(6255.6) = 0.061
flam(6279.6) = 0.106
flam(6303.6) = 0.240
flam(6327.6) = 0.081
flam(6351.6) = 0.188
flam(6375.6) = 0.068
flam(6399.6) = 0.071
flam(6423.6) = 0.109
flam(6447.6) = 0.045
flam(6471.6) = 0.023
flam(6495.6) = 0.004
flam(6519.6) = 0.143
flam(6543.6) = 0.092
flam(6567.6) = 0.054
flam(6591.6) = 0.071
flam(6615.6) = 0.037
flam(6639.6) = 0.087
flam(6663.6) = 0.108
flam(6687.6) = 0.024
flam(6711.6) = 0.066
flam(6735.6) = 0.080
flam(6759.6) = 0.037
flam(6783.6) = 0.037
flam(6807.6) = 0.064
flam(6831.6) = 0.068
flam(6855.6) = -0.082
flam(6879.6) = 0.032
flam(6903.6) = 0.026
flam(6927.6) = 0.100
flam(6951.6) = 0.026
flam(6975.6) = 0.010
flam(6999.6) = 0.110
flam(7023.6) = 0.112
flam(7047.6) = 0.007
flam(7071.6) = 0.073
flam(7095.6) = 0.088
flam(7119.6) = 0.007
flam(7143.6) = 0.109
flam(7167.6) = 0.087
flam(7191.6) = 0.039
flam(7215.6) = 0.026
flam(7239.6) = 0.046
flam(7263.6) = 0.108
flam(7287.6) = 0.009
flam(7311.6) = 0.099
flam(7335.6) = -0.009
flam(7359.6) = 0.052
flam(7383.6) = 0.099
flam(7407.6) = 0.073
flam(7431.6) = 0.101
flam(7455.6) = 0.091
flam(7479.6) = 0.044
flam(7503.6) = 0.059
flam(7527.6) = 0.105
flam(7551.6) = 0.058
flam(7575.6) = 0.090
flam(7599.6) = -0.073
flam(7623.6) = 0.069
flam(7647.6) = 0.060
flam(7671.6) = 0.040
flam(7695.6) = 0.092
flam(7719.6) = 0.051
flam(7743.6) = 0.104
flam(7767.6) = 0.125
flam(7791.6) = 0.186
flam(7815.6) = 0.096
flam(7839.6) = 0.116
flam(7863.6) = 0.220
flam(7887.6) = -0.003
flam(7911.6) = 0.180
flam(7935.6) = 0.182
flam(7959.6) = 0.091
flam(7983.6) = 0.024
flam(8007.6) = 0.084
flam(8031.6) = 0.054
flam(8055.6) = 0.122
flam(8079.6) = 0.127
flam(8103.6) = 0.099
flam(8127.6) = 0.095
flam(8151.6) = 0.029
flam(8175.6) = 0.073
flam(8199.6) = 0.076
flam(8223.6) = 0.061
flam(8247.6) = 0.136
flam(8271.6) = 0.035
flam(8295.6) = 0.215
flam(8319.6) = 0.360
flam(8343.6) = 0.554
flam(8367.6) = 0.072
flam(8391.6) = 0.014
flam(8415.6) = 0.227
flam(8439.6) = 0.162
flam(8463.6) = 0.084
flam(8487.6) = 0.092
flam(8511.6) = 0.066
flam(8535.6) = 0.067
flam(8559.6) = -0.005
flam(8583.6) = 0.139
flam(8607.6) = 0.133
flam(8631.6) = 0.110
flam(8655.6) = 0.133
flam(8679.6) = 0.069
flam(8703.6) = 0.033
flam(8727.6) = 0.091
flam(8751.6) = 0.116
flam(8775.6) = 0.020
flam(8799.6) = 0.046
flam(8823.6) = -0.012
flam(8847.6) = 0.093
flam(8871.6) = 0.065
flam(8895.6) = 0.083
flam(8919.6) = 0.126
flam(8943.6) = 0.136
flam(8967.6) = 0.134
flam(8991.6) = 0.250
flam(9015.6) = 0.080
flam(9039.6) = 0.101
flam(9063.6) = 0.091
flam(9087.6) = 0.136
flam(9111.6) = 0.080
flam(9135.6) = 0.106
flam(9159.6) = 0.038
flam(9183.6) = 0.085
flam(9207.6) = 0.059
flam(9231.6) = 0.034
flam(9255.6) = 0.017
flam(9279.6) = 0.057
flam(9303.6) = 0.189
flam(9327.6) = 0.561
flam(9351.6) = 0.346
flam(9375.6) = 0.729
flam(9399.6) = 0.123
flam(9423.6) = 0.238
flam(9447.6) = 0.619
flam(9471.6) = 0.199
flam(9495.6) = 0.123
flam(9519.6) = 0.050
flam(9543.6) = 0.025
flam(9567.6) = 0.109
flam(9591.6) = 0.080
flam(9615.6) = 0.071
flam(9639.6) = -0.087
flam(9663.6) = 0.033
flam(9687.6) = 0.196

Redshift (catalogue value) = 1.23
